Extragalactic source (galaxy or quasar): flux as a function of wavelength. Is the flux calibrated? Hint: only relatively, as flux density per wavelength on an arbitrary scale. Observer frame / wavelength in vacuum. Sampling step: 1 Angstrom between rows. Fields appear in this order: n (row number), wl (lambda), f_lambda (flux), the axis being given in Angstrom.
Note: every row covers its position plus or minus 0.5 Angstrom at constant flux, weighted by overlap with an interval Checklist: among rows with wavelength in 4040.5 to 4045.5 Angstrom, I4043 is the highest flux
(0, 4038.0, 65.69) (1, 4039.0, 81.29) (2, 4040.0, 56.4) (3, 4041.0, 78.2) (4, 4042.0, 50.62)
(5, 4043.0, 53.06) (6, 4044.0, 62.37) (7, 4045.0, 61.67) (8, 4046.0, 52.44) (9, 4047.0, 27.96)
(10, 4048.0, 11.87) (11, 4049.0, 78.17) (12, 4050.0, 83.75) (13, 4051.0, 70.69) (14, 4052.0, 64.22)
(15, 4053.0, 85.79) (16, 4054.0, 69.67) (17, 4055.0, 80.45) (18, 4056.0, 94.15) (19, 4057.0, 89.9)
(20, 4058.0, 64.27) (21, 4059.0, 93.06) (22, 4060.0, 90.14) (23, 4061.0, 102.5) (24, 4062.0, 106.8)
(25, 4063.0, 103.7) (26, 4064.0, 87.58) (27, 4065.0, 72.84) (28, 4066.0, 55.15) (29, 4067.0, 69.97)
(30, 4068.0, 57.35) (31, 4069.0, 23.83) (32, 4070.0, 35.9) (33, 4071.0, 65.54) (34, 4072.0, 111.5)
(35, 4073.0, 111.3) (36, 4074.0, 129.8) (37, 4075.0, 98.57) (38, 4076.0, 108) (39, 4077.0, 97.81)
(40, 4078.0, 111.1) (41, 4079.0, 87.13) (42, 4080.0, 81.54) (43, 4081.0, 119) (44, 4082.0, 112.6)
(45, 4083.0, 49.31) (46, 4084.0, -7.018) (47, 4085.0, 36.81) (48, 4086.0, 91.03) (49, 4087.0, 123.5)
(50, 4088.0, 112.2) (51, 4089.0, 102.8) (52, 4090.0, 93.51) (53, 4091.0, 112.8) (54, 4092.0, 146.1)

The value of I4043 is 78.2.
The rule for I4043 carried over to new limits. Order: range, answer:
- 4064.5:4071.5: 72.84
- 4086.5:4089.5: 123.5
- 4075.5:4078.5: 111.1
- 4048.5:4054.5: 85.79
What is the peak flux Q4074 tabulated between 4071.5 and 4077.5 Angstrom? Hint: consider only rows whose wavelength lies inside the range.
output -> 129.8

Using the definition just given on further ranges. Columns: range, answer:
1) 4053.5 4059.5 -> 94.15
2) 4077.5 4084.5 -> 119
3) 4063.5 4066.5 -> 87.58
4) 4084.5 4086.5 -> 91.03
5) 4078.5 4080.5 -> 87.13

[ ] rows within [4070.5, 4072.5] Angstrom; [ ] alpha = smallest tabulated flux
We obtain 65.54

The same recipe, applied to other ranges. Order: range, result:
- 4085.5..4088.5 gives 91.03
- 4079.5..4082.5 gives 81.54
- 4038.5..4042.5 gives 50.62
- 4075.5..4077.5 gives 97.81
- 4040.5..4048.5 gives 11.87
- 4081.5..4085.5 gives -7.018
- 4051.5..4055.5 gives 64.22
